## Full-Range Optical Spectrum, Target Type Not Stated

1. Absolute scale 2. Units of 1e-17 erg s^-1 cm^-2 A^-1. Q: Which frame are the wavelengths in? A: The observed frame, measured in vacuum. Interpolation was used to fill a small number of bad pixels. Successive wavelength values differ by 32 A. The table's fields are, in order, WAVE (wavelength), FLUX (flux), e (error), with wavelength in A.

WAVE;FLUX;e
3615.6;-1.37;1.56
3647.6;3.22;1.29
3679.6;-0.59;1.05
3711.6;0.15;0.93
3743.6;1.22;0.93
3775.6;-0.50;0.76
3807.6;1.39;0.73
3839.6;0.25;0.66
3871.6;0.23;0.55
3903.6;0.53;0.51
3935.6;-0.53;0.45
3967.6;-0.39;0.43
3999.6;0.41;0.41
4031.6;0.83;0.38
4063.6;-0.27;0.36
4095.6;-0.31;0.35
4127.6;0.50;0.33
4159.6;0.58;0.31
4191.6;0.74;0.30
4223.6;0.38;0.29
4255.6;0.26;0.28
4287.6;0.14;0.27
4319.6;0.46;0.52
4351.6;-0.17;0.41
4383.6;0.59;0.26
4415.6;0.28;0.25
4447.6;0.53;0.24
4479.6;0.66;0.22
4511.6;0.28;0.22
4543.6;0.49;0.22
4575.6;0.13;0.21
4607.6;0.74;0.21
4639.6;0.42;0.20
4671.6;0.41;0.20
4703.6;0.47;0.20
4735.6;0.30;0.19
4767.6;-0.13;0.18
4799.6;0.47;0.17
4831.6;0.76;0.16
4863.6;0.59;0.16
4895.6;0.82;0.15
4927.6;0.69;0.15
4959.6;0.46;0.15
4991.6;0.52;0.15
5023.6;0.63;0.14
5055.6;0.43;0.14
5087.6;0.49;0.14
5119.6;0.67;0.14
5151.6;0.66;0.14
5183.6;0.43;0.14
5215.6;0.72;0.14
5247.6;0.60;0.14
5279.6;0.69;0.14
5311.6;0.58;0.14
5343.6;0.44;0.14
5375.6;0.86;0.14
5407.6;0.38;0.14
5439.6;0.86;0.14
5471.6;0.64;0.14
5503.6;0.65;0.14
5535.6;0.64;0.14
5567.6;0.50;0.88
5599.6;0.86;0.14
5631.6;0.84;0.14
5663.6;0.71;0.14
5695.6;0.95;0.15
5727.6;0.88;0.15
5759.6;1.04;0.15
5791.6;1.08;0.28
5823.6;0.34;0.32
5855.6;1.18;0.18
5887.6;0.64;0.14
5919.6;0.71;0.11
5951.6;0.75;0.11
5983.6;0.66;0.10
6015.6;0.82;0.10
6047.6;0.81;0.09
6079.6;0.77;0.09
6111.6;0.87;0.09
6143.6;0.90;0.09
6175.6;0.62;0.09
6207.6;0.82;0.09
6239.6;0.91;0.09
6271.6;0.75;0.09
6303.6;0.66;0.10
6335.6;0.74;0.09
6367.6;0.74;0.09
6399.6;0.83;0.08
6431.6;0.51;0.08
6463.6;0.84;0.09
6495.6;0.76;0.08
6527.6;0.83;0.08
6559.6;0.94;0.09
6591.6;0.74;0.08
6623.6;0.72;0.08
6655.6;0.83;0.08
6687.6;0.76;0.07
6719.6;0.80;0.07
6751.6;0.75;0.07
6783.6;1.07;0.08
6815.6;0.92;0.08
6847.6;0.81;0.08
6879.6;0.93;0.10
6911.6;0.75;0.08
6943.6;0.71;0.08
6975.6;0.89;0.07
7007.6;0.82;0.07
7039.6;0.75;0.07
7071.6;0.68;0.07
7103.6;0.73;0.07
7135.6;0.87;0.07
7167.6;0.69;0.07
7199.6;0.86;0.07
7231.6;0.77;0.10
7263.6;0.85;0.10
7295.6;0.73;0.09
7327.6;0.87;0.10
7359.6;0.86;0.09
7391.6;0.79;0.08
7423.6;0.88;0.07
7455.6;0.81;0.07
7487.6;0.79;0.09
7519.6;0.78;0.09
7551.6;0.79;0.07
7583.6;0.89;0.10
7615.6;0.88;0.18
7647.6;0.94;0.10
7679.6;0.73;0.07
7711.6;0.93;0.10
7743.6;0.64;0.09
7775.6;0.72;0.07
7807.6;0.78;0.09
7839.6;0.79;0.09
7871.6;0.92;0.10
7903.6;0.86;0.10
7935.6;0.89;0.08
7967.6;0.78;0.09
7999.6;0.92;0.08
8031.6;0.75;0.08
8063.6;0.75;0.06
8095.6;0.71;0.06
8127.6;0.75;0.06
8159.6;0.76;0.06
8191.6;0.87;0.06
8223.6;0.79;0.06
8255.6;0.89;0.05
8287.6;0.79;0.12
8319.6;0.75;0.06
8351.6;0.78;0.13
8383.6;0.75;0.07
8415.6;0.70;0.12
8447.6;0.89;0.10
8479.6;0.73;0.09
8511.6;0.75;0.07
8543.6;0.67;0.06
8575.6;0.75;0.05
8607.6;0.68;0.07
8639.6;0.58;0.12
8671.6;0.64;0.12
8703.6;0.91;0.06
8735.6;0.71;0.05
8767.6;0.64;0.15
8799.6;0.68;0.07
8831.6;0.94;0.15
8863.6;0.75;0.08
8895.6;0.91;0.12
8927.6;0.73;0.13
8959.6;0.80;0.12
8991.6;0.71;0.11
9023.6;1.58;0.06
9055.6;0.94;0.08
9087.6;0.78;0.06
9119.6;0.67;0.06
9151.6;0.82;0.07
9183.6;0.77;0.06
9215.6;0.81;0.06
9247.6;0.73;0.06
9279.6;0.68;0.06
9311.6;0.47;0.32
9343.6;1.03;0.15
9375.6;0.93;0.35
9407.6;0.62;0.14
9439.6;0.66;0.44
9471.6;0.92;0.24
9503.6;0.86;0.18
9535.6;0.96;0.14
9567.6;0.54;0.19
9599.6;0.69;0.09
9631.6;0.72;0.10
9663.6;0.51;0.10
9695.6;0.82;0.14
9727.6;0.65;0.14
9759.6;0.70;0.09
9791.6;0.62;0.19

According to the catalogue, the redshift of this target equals 0.37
